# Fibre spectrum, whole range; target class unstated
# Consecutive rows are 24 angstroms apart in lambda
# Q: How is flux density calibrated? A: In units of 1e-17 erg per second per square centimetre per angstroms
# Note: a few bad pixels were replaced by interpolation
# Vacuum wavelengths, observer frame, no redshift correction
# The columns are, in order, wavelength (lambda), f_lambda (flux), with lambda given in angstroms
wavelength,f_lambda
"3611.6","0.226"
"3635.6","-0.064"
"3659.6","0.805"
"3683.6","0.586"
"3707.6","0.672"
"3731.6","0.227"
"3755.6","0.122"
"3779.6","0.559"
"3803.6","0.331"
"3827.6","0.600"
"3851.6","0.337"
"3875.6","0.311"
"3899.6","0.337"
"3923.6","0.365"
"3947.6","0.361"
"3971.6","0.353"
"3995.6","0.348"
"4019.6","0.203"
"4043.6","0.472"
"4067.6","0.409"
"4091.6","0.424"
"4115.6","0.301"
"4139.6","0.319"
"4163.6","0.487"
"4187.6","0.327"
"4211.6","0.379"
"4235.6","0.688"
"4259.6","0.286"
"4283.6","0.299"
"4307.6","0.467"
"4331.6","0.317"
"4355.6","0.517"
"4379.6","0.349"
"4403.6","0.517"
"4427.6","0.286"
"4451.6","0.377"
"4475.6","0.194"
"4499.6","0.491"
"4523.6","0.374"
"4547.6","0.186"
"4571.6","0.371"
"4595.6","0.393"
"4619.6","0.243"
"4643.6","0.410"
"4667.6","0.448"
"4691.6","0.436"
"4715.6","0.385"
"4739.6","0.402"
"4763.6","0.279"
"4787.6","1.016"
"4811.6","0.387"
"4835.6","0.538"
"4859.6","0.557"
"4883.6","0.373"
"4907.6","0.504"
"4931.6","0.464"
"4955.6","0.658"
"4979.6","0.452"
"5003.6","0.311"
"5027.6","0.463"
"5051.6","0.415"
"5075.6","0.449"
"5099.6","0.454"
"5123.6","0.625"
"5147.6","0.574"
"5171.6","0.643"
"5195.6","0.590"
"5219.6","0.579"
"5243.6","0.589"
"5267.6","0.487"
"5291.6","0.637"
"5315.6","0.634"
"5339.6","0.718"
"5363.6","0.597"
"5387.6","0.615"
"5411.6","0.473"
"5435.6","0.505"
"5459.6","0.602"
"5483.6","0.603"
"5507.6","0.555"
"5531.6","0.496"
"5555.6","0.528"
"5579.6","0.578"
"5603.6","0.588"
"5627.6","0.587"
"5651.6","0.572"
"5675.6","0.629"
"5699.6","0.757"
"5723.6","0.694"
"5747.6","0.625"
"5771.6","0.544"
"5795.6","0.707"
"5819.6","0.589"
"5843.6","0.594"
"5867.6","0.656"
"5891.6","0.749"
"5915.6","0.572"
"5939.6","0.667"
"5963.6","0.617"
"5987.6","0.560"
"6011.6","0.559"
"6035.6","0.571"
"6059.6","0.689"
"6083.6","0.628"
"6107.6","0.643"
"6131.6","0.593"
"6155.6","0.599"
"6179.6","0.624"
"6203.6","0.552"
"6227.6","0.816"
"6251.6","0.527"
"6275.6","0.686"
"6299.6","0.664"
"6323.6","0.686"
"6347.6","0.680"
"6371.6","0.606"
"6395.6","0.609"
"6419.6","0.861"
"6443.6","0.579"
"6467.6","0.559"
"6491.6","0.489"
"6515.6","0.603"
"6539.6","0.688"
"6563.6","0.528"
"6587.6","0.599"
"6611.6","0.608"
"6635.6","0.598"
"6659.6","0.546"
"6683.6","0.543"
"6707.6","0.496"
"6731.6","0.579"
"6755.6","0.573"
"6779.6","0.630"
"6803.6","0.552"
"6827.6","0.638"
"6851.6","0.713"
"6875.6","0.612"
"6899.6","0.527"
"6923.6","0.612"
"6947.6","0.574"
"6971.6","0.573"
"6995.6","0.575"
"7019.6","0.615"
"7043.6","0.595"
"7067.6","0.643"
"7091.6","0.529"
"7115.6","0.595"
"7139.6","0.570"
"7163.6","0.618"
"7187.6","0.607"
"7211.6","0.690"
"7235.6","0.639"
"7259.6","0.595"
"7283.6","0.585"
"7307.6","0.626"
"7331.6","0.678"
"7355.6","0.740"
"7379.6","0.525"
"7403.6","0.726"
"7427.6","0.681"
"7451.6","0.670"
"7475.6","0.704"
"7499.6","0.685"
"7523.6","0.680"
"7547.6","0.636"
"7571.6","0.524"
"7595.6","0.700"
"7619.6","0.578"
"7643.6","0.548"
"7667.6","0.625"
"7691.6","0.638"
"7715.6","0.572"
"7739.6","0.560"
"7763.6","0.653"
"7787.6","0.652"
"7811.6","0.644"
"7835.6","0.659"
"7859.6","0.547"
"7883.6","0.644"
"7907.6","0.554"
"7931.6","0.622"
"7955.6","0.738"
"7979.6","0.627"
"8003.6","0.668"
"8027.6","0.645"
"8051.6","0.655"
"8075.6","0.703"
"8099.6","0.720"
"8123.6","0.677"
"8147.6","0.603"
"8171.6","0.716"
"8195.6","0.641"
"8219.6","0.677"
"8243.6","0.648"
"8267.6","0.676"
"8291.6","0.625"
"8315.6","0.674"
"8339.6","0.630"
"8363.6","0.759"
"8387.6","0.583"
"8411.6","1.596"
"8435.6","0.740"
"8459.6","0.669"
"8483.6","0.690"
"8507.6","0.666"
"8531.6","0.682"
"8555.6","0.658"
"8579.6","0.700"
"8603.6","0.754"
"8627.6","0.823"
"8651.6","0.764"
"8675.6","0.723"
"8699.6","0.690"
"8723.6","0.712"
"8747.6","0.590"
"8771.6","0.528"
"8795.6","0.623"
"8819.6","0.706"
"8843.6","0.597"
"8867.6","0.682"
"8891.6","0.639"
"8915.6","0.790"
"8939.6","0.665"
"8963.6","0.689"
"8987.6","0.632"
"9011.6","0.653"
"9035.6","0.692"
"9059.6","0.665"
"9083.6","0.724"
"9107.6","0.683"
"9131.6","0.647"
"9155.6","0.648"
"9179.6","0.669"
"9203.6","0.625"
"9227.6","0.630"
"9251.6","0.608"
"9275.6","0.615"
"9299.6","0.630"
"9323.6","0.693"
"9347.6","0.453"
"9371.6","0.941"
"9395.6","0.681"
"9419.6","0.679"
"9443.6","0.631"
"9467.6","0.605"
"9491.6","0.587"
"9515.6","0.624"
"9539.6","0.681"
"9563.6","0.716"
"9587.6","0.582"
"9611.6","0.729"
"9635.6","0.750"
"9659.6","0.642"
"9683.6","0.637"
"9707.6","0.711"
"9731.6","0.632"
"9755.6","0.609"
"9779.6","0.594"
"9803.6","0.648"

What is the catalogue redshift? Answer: 0.282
